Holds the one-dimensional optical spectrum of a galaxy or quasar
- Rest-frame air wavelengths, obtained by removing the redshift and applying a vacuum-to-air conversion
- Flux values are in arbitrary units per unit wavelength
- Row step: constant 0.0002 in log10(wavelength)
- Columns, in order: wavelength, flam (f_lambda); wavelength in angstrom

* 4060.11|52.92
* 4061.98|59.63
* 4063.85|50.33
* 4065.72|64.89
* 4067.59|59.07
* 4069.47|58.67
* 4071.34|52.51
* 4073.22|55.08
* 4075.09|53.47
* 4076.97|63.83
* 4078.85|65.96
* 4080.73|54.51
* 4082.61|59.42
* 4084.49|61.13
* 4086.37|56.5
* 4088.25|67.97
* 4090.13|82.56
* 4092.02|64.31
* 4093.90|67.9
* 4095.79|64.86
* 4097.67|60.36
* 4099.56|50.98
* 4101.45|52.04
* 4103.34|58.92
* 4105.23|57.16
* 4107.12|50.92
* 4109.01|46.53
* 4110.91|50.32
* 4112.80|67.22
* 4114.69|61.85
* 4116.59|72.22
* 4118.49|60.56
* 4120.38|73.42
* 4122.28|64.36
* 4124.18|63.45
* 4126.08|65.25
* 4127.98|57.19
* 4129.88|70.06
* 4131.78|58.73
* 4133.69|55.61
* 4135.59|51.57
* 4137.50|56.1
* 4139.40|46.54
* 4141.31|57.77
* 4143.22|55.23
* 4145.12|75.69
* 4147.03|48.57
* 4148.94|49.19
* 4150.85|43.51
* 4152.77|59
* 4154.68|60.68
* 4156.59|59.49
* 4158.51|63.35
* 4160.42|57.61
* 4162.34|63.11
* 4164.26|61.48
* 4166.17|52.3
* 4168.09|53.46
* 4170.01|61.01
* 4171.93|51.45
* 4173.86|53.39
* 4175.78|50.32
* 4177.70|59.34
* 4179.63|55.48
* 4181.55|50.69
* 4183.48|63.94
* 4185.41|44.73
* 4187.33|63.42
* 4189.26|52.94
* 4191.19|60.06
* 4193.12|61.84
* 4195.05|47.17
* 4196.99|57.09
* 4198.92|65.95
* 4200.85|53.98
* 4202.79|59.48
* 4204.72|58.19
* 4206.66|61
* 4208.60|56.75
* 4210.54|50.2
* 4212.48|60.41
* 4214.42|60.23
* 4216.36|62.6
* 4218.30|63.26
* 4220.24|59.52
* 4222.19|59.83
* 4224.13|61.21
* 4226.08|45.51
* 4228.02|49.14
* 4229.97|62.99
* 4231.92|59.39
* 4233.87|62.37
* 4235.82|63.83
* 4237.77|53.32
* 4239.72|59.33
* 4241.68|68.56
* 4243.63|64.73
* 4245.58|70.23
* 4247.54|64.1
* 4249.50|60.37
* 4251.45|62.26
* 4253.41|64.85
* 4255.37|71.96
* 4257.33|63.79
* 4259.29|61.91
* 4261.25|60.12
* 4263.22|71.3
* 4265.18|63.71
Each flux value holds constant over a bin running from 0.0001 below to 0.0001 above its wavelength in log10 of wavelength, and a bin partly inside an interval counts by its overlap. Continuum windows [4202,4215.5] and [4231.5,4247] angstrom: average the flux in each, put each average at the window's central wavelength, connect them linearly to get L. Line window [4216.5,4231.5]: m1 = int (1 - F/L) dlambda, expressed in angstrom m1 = 0.7 angstrom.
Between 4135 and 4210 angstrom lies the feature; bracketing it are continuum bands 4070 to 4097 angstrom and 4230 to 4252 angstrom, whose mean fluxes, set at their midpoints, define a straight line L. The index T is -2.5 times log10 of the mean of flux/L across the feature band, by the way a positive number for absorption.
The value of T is 0.11 mag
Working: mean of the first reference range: 62.1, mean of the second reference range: 62.6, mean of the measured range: 56.5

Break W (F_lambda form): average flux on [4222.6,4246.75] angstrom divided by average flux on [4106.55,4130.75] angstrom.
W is 1.0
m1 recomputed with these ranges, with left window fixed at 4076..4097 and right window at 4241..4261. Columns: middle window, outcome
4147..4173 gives 3.38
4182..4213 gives 3.67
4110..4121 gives 0.08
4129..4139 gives 1.07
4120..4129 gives 0.05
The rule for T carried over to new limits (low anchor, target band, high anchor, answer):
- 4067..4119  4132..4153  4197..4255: 0.106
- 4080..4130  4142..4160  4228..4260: 0.086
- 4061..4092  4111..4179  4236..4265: 0.056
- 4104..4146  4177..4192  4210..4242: 0.057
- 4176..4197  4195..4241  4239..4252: 0.037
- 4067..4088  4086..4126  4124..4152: -0.075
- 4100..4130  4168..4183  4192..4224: 0.086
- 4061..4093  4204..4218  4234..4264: 0.080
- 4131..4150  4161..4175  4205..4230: -0.006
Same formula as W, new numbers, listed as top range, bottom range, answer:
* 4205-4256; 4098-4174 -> 1.04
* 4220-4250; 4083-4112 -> 1.01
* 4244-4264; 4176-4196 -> 1.17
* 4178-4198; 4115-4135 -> 0.88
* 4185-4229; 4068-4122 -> 0.95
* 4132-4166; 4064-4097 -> 0.92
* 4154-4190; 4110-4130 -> 0.89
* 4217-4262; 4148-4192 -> 1.10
